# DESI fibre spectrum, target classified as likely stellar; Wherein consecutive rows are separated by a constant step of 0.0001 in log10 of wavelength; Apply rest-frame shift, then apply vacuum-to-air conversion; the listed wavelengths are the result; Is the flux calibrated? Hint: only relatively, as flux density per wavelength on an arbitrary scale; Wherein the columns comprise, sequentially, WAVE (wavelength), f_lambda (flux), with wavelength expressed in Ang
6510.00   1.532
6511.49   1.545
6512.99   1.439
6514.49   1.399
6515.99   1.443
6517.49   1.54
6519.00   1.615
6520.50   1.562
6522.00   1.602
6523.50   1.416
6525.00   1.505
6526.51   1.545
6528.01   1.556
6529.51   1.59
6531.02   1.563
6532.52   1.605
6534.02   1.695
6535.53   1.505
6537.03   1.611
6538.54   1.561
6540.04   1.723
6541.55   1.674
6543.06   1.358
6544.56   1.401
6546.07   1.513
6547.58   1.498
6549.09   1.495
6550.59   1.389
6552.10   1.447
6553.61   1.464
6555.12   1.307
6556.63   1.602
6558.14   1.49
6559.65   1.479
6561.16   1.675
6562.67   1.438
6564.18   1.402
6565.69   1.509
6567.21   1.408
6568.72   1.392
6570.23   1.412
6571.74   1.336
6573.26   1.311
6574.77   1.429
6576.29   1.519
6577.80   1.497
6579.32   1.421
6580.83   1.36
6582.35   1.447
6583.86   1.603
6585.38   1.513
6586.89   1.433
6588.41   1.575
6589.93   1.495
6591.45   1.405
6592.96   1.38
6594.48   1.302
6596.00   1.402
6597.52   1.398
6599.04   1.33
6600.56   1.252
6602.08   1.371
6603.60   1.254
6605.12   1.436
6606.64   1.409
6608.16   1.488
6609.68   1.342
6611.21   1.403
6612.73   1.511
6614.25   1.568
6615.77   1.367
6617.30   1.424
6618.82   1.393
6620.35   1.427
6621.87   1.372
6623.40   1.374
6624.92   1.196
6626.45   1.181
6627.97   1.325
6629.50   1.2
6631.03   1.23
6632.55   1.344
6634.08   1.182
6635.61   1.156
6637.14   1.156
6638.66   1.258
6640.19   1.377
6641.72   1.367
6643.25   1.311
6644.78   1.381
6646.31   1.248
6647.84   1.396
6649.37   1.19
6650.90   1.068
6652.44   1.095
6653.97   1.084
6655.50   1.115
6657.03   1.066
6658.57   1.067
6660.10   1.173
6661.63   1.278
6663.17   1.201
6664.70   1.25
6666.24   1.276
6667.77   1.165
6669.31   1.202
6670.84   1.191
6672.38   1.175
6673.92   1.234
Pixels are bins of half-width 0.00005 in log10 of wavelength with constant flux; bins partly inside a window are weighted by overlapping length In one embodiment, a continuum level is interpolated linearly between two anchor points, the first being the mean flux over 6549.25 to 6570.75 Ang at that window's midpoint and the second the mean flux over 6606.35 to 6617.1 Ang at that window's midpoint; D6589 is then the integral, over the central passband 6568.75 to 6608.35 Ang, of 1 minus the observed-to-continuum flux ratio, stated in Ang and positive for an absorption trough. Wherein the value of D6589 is 1.0 Ang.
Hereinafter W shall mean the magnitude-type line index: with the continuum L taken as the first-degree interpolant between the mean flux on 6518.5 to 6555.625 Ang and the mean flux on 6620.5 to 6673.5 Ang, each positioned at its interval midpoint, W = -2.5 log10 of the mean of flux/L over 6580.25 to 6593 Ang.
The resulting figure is -0.062 mag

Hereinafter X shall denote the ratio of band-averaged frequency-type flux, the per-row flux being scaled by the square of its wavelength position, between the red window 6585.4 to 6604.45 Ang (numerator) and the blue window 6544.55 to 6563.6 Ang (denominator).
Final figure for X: 0.95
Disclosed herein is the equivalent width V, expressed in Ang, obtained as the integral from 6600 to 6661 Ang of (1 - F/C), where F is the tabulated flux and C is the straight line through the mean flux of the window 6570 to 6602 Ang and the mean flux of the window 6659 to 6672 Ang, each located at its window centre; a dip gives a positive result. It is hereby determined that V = 0.75 Ang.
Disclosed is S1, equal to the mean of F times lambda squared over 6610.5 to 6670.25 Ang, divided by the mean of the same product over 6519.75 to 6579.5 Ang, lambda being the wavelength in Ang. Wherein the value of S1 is 0.87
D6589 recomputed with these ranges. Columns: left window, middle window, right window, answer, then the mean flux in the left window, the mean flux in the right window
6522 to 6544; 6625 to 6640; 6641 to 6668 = 0.5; 1.57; 1.21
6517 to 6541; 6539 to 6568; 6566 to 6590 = 0.4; 1.58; 1.45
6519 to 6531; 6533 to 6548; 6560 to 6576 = -0.5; 1.55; 1.43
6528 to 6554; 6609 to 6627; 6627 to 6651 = -0.8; 1.54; 1.27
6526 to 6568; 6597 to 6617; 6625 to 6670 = -0.9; 1.52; 1.22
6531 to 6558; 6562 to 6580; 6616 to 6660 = 0.3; 1.52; 1.25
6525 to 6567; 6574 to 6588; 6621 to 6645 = -0.5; 1.52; 1.27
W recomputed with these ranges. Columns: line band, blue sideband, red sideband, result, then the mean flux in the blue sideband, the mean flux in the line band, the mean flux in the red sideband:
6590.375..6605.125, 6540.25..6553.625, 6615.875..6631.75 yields 0.02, 1.48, 1.35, 1.31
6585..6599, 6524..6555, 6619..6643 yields -0.03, 1.53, 1.43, 1.28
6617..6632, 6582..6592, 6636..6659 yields 0.01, 1.5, 1.31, 1.21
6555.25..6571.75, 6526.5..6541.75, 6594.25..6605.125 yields 0.01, 1.6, 1.47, 1.34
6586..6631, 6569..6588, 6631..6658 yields -0.03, 1.44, 1.38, 1.22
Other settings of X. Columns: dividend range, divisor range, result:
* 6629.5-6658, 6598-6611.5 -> 0.91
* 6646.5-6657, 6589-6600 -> 0.85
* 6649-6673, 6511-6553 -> 0.79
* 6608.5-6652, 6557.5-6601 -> 0.93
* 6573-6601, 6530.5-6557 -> 0.95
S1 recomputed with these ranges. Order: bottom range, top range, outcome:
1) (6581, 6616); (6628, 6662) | 0.87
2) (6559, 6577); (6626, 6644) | 0.89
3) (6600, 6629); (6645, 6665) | 0.87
